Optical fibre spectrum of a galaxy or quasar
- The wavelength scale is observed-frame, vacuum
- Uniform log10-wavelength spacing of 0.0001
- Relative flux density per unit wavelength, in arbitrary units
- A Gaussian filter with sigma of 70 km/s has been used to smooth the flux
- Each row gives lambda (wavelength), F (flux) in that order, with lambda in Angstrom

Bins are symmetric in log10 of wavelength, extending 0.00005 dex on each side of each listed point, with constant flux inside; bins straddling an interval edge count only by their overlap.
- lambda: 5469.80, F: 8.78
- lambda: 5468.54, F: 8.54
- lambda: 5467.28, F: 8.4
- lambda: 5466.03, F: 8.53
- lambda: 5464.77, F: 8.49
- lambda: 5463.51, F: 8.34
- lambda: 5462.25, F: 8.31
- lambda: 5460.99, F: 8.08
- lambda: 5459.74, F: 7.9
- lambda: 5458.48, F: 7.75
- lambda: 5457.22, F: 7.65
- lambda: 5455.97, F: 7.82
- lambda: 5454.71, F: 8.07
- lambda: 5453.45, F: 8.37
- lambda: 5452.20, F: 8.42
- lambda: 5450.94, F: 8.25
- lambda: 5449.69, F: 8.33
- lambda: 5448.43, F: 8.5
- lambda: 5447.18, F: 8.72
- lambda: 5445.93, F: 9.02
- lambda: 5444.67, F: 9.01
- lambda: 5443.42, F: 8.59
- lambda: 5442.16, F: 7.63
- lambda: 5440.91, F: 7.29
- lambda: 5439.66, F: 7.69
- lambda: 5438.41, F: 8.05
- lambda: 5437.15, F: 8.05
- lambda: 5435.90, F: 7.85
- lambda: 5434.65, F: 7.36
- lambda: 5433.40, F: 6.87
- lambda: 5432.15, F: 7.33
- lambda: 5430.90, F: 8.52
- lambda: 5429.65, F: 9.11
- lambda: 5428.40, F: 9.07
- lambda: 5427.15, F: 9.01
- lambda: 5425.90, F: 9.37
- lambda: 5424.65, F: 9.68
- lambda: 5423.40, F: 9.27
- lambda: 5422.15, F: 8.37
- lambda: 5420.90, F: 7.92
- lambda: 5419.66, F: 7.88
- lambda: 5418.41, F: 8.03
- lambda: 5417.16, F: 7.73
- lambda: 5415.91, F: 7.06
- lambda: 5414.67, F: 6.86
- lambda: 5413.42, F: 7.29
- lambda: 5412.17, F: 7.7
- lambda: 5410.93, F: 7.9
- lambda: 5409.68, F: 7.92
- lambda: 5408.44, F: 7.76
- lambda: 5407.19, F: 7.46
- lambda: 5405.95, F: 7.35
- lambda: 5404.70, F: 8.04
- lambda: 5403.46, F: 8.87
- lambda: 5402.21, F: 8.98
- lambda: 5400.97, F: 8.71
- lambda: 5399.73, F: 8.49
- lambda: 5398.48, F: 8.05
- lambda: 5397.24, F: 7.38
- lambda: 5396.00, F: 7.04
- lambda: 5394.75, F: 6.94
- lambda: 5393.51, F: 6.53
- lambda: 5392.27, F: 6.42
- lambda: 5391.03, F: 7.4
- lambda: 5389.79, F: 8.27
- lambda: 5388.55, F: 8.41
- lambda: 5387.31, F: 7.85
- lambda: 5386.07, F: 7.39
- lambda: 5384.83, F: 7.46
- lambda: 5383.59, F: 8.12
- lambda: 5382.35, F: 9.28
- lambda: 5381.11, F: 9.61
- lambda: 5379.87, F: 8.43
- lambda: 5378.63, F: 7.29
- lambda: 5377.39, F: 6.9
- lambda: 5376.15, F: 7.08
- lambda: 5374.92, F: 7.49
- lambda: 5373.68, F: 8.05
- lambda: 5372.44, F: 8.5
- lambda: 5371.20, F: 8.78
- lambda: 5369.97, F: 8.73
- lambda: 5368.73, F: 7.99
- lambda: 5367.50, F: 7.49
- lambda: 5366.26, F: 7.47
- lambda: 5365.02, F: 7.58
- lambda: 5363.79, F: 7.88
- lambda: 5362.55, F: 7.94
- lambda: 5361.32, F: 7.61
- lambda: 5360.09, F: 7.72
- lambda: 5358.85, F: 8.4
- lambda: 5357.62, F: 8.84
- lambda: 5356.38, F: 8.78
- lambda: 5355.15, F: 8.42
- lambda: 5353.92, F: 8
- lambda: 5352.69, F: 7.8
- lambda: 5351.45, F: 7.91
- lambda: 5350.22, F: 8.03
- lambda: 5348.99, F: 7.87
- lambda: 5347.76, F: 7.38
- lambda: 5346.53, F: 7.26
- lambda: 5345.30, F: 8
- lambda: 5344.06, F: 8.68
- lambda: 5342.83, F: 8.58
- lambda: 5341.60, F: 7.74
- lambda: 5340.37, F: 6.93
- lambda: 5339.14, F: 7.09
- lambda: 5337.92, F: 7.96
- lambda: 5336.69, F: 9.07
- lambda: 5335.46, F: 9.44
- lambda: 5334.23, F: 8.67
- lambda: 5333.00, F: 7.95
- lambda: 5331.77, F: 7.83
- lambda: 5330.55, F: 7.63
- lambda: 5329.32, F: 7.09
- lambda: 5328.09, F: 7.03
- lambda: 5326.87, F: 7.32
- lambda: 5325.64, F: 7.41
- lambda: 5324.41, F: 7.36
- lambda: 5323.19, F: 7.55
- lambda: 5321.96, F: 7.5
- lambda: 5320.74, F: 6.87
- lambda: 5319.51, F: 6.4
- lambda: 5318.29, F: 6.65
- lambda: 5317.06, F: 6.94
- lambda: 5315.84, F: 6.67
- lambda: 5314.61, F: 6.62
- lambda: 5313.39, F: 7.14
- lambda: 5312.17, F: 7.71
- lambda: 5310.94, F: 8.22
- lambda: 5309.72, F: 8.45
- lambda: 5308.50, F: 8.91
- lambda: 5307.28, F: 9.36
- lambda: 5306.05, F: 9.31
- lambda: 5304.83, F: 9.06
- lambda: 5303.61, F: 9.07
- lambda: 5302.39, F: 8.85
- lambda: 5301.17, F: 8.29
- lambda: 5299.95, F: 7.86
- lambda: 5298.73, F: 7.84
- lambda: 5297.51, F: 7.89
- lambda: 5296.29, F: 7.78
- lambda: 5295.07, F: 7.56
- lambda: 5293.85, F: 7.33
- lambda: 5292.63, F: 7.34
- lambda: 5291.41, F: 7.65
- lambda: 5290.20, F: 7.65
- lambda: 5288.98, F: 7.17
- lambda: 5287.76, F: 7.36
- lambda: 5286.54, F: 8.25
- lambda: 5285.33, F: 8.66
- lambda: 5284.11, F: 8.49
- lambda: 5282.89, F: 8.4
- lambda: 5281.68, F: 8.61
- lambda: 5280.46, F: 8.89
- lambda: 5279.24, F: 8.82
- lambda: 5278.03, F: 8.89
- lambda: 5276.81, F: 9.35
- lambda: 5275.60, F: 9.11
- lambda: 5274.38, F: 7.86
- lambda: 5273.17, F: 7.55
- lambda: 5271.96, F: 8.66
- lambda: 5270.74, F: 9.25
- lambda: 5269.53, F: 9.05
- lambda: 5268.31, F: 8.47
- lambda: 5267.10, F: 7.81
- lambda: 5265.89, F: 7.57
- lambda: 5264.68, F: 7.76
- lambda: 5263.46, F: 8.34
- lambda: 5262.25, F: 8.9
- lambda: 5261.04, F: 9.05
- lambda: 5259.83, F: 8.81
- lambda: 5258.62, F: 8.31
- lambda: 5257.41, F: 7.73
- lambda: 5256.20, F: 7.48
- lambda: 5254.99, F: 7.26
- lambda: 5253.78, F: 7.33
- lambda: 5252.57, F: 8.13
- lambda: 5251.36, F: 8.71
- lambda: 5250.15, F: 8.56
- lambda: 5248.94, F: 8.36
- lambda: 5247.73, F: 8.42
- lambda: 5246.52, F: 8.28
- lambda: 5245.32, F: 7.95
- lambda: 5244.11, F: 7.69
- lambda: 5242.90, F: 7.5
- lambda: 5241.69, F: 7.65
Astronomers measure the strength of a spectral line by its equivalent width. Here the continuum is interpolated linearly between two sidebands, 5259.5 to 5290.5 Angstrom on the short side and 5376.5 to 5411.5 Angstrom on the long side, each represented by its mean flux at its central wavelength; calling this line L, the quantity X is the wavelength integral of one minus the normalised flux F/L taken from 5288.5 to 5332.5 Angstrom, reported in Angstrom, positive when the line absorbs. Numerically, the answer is 2.91 Angstrom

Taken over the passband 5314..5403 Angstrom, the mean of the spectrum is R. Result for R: 7.79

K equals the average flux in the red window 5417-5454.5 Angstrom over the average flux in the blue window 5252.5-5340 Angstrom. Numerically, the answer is 1.04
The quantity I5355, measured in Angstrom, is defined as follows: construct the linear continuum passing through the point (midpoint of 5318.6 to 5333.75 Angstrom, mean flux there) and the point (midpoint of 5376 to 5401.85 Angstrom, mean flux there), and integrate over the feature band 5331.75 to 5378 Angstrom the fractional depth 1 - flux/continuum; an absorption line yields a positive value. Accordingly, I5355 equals -2.8 Angstrom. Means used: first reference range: 7.33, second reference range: 7.79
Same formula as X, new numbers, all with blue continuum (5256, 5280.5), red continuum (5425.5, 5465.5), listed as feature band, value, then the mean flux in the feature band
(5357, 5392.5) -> 1.5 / 7.96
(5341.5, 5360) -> 0.5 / 8.11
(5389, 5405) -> 1.0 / 7.78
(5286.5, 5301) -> 1.4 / 7.63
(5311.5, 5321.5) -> 1.8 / 6.89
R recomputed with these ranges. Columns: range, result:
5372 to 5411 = 7.85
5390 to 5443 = 7.92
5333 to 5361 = 8.11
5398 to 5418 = 7.88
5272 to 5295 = 8.19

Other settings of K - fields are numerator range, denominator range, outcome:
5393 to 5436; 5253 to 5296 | 0.98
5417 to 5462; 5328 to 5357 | 1.03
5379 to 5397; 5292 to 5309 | 0.94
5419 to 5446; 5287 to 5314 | 1.03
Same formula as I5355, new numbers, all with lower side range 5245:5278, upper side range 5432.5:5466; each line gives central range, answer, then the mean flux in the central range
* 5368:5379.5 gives 0.4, 7.88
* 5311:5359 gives 3.0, 7.71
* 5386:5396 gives 1.0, 7.38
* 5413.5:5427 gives -0.1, 8.21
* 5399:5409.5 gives -0.1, 8.19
